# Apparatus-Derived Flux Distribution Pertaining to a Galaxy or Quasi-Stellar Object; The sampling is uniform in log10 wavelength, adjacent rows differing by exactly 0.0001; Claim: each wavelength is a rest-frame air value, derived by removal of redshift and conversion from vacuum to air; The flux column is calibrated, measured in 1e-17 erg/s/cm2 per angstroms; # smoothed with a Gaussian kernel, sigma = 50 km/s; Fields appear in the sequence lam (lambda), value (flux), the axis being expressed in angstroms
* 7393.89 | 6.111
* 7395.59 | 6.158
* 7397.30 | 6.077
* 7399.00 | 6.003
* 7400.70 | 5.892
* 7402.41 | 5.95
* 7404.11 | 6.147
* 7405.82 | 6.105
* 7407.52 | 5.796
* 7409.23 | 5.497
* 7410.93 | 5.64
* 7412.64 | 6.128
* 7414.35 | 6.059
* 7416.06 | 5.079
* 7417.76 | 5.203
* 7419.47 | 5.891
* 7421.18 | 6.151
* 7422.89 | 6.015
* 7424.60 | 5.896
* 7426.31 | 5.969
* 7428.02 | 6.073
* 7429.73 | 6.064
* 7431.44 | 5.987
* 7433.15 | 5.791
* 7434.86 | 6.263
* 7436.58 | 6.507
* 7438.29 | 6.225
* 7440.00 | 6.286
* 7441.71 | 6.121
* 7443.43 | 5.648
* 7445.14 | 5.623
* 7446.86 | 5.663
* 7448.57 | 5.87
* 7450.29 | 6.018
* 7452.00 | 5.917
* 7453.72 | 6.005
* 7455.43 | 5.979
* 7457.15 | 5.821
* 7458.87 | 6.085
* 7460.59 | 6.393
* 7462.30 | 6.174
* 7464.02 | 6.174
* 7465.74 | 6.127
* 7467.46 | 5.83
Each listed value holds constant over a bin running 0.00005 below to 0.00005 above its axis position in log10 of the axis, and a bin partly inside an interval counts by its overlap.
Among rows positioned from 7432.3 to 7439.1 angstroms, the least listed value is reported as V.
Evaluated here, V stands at 5.791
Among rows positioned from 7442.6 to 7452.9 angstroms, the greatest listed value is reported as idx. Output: 6.018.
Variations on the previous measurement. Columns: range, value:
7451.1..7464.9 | 6.393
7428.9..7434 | 6.064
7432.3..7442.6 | 6.507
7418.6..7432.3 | 6.151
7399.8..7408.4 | 6.147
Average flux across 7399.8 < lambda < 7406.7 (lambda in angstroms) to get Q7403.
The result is 6.03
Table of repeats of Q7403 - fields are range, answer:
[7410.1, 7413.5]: 5.87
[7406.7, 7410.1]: 5.65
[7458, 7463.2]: 6.22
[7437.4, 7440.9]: 6.27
